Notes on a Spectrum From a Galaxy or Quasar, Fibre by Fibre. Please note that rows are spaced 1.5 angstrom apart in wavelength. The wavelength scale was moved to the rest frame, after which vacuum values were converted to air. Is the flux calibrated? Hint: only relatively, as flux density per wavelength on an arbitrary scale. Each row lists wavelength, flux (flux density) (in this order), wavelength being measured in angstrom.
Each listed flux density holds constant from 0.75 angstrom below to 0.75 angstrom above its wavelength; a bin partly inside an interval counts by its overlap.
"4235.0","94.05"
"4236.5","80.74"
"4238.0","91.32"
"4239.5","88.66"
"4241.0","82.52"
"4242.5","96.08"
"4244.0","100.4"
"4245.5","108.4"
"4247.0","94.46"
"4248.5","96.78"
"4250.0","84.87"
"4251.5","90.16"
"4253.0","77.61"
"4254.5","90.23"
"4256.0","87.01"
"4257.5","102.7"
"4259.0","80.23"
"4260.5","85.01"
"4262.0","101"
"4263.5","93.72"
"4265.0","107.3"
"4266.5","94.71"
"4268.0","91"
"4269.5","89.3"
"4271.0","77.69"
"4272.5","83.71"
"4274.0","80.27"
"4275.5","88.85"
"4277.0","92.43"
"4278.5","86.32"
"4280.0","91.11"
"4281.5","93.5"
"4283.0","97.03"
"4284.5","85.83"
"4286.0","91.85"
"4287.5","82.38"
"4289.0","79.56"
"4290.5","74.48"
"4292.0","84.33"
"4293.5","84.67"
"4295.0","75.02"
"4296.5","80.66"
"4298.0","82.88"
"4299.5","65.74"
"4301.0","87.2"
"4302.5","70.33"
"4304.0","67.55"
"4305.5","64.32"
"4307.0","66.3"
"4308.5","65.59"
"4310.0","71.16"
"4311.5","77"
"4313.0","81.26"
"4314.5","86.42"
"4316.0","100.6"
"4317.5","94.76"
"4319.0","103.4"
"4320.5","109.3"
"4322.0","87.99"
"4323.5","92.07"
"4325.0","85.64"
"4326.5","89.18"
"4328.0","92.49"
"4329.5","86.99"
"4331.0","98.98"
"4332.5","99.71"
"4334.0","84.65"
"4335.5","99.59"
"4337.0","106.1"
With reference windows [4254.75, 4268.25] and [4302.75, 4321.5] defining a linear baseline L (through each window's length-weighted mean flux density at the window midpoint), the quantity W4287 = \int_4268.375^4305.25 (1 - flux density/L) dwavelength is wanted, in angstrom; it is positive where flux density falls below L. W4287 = 2.1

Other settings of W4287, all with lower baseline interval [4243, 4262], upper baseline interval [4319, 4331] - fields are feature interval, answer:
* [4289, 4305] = 2.7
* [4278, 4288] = 0.3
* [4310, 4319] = 0.5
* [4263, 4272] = 0.0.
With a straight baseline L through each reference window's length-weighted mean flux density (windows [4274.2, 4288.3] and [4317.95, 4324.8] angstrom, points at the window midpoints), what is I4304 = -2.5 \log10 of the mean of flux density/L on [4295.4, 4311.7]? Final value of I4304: 0.28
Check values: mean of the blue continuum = 89.5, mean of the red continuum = 97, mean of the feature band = 72.5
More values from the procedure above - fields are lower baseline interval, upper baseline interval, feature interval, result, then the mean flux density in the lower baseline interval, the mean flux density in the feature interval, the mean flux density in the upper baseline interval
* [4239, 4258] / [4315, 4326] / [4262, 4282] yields 0.036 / 92.2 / 90.4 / 95.9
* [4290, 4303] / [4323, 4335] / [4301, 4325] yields 0.033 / 78.6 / 82.8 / 91.4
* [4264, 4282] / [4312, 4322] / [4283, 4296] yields 0.106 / 89.7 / 83.1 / 94.9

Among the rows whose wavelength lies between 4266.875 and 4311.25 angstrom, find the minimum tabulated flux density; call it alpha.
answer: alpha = 64.32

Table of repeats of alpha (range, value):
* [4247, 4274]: 77.61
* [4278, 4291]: 74.48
